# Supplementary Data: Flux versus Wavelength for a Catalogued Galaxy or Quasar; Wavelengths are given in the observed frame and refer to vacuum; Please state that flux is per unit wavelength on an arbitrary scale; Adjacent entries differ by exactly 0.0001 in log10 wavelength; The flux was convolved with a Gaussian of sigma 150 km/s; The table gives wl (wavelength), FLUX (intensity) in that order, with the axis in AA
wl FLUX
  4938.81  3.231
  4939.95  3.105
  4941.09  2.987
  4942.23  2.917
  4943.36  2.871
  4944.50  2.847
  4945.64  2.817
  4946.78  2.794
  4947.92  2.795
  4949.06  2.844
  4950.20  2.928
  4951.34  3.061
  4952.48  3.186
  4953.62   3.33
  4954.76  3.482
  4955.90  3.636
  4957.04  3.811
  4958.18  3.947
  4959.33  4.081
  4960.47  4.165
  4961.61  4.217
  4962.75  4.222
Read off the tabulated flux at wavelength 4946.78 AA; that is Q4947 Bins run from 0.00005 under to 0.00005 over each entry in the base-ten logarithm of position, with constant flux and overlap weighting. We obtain 2.794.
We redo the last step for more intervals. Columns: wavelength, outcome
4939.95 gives 3.105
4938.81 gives 3.231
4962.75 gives 4.222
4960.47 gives 4.165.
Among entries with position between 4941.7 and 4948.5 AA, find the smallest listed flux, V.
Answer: 2.794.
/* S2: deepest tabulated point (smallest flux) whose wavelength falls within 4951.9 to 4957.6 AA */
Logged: 3.186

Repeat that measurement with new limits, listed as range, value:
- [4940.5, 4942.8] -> 2.917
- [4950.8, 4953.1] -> 3.061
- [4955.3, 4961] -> 3.636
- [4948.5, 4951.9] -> 2.844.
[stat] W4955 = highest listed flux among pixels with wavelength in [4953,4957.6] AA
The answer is 3.811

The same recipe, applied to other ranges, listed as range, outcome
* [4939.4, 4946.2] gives 3.105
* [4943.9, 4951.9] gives 3.061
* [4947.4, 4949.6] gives 2.844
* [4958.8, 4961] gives 4.165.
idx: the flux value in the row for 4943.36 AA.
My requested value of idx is 2.871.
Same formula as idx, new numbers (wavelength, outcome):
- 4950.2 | 2.928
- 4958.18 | 3.947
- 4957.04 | 3.811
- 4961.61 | 4.217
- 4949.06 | 2.844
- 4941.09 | 2.987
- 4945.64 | 2.817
